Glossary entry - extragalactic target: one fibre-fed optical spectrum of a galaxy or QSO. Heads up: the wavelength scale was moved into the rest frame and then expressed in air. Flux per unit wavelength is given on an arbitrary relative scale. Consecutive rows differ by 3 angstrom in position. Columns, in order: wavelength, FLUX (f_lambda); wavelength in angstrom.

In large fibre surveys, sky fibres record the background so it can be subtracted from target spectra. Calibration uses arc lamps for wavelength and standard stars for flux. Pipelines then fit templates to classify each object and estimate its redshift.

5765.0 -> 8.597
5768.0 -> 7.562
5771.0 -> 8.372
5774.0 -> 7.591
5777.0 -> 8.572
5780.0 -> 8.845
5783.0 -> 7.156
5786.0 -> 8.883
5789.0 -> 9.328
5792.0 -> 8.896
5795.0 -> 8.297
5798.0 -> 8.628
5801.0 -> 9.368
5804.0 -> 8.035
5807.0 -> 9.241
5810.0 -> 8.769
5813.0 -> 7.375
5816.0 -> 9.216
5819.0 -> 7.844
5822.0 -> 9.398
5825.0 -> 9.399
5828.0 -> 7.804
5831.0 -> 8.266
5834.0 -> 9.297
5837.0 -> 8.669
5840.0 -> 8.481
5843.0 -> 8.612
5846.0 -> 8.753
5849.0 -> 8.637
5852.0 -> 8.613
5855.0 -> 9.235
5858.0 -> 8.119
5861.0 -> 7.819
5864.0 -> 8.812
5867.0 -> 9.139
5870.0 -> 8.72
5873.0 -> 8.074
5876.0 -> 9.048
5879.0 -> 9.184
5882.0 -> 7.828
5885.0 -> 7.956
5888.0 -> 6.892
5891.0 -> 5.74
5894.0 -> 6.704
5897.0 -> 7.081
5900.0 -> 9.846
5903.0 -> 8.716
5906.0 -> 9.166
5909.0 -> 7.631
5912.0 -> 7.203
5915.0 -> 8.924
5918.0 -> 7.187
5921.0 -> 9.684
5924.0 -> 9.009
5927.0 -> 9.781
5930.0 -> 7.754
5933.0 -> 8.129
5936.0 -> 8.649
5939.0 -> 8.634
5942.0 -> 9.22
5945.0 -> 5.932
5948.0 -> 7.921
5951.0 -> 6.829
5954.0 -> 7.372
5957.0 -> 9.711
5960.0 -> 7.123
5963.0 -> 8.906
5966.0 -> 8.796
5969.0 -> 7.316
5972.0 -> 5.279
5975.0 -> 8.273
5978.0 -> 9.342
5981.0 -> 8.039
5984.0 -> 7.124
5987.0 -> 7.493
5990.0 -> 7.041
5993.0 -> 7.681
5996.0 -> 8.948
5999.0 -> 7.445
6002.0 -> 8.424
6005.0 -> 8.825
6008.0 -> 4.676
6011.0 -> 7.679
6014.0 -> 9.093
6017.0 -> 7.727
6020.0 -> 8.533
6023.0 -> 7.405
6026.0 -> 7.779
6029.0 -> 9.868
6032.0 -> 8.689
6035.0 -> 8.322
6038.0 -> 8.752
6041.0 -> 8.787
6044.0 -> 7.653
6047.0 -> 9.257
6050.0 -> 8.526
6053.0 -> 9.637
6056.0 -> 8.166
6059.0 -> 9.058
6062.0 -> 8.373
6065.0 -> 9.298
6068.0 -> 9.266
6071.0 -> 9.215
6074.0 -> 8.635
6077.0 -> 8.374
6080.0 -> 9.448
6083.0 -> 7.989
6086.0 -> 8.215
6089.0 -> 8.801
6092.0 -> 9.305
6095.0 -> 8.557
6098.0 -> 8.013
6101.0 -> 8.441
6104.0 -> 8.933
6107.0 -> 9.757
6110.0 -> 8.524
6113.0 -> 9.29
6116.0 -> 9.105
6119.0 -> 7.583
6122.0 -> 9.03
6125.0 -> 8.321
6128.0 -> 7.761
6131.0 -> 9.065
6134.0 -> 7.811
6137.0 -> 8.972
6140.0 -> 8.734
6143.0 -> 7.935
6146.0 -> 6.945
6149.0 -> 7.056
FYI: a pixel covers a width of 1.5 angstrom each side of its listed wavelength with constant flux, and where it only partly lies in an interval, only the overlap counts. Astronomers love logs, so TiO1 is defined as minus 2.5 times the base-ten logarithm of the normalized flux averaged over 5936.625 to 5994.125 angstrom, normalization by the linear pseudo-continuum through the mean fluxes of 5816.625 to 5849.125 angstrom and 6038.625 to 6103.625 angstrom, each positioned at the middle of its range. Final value 0.12 mag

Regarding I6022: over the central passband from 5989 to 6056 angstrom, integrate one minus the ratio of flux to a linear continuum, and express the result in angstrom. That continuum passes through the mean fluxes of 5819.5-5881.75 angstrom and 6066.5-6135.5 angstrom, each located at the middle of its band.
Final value 3.5 angstrom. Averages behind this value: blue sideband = 8.67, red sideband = 8.67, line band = 8.22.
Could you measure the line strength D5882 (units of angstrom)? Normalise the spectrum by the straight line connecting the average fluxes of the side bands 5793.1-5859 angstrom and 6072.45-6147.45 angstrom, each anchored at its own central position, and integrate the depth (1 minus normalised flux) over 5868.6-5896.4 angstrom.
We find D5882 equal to 2.8 angstrom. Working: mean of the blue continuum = 8.64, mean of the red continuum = 8.54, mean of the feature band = 7.77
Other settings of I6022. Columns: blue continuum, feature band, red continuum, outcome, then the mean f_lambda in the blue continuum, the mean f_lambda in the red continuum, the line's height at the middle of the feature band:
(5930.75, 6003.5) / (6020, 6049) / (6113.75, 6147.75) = -1.6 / 7.9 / 8.31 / 8.07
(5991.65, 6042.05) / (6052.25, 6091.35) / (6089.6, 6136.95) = -1.7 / 8.15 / 8.65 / 8.43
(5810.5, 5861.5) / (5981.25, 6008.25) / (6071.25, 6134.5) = 3.0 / 8.58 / 8.64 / 8.62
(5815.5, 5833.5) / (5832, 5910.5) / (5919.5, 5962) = 1.6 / 8.66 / 8.28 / 8.5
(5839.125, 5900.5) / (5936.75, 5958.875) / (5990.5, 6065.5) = 0.8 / 8.22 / 8.31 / 8.27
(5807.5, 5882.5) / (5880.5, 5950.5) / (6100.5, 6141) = 4.7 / 8.62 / 8.67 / 8.64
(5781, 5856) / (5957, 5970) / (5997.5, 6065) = 0.3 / 8.65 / 8.33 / 8.43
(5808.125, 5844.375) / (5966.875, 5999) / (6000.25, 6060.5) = 2.8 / 8.6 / 8.34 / 8.4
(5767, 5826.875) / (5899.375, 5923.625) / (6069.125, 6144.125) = 0.2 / 8.54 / 8.64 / 8.58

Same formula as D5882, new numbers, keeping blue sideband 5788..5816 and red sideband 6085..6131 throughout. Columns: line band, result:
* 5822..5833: 0.03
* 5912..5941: 0.32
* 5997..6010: 1.87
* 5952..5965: 0.64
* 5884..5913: 3.26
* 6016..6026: 0.91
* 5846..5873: 0.19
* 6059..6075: -0.58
